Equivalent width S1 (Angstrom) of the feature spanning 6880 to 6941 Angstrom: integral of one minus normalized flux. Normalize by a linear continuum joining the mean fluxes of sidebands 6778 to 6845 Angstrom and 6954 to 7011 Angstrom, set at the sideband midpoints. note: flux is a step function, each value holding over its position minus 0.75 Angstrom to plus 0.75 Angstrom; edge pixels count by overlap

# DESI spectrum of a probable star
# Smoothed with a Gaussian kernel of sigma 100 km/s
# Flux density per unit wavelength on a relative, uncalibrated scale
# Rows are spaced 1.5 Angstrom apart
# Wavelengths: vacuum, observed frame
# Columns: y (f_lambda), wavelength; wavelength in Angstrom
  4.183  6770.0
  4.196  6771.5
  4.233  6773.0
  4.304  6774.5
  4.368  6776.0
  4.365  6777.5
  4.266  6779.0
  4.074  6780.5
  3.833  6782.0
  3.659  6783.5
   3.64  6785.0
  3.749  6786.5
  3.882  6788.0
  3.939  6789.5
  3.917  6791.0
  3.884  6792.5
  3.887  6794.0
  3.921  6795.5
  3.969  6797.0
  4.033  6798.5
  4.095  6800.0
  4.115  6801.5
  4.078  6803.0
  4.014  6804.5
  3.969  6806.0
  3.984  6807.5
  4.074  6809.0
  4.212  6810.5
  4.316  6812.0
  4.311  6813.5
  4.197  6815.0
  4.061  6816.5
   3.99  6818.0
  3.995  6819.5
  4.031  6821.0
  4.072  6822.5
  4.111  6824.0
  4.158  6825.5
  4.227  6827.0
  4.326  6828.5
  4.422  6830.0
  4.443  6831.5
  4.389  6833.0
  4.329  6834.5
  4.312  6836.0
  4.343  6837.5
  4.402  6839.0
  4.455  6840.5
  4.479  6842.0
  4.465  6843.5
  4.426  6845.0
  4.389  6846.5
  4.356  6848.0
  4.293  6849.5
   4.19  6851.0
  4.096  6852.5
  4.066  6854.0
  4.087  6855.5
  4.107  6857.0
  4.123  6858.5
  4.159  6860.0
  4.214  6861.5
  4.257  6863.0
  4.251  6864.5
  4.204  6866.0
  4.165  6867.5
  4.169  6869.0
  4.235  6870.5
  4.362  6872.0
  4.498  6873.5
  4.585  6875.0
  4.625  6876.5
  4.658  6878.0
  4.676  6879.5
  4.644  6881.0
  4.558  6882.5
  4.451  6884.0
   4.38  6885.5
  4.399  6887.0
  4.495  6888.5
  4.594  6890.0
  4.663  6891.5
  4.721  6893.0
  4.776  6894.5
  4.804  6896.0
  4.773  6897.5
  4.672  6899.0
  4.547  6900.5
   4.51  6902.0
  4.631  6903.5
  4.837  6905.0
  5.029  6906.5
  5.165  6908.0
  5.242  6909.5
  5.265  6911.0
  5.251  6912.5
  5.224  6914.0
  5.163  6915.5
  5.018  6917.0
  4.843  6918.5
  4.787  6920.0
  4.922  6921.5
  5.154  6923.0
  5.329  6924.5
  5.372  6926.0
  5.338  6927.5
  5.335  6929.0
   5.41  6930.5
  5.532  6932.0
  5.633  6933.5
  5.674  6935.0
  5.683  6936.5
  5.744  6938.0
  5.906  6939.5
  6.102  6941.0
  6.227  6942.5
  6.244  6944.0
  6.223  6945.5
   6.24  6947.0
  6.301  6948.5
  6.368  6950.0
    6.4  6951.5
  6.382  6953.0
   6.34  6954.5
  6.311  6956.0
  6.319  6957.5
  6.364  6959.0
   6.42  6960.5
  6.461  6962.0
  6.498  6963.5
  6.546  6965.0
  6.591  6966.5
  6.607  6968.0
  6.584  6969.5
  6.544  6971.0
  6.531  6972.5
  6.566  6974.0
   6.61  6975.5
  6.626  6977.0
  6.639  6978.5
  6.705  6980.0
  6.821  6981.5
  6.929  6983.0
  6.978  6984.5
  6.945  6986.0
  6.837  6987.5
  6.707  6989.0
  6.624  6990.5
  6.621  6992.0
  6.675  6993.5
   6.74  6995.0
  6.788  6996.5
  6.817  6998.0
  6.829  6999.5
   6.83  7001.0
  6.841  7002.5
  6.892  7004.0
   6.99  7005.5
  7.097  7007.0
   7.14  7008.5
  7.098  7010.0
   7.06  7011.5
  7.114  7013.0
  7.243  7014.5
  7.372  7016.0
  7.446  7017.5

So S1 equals 6.48 Angstrom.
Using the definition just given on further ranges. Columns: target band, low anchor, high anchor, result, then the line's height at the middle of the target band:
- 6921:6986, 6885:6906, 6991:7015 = -3.5 Angstrom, 5.87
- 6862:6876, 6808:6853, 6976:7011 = 1.6 Angstrom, 4.87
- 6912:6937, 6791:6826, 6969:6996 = 2.4 Angstrom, 5.82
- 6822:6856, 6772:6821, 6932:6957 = 2.4 Angstrom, 4.63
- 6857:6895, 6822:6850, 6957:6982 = 4.4 Angstrom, 5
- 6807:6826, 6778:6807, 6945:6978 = 0.8 Angstrom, 4.3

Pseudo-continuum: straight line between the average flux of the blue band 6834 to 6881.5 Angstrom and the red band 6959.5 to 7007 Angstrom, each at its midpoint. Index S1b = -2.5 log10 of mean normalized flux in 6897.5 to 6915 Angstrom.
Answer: 0.07 mag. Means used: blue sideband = 4.33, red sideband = 6.71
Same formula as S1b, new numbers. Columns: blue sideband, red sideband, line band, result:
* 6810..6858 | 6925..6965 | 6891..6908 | 0.12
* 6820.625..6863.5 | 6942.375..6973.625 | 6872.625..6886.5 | 0.09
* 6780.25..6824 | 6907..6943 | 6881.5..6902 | 0.09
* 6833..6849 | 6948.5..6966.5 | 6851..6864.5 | 0.13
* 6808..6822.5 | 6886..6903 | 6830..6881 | 0.01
